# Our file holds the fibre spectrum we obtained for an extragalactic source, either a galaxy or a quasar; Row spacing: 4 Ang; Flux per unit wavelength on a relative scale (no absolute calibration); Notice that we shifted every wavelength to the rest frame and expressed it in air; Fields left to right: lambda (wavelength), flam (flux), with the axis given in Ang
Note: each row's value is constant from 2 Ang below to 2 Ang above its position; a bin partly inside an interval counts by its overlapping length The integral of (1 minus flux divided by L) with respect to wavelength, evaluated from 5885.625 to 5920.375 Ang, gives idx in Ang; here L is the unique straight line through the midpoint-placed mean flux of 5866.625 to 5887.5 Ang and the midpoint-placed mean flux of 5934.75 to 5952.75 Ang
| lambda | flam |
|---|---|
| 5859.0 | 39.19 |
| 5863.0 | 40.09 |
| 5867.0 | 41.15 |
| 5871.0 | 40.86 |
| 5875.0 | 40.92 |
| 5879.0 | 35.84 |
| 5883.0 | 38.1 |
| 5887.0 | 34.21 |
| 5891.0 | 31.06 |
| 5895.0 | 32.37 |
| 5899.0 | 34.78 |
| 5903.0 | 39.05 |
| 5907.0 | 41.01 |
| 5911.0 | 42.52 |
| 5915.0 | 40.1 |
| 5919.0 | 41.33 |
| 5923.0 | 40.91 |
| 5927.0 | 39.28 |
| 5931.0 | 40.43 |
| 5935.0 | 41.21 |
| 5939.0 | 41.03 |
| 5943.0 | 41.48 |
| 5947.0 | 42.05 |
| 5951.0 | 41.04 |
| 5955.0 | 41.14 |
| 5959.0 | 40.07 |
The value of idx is 2.1 Ang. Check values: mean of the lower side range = 38.6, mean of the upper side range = 41.4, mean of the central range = 37.4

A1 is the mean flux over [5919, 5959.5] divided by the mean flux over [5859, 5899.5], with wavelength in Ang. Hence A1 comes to 1.1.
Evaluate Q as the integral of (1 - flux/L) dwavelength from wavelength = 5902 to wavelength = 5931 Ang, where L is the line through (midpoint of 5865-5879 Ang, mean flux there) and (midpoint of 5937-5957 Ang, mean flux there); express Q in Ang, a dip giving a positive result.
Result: 0.2 Ang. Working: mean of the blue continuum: 40.2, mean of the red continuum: 41.3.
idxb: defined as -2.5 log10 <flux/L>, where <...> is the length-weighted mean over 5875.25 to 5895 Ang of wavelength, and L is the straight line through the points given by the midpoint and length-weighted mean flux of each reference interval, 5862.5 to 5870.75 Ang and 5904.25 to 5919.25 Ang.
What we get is 0.17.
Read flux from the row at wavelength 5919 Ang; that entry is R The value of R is 41.33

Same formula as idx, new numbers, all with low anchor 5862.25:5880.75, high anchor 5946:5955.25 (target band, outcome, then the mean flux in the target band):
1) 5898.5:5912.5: 0.27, 39.7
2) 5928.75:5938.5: 0.06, 40.8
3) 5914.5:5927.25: 0.06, 40.6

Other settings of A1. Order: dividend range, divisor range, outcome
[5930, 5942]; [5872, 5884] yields 1.06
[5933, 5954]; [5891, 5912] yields 1.12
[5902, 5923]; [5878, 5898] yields 1.19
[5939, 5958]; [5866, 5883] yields 1.05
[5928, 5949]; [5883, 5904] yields 1.20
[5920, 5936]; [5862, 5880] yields 1.01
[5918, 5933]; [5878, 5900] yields 1.18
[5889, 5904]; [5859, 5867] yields 0.85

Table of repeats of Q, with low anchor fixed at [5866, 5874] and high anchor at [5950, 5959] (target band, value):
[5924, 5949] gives -0.01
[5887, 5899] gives 2.43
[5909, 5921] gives -0.12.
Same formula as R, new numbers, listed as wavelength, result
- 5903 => 39.05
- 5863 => 40.09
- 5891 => 31.06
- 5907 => 41.01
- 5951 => 41.04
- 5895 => 32.37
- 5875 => 40.92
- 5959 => 40.07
